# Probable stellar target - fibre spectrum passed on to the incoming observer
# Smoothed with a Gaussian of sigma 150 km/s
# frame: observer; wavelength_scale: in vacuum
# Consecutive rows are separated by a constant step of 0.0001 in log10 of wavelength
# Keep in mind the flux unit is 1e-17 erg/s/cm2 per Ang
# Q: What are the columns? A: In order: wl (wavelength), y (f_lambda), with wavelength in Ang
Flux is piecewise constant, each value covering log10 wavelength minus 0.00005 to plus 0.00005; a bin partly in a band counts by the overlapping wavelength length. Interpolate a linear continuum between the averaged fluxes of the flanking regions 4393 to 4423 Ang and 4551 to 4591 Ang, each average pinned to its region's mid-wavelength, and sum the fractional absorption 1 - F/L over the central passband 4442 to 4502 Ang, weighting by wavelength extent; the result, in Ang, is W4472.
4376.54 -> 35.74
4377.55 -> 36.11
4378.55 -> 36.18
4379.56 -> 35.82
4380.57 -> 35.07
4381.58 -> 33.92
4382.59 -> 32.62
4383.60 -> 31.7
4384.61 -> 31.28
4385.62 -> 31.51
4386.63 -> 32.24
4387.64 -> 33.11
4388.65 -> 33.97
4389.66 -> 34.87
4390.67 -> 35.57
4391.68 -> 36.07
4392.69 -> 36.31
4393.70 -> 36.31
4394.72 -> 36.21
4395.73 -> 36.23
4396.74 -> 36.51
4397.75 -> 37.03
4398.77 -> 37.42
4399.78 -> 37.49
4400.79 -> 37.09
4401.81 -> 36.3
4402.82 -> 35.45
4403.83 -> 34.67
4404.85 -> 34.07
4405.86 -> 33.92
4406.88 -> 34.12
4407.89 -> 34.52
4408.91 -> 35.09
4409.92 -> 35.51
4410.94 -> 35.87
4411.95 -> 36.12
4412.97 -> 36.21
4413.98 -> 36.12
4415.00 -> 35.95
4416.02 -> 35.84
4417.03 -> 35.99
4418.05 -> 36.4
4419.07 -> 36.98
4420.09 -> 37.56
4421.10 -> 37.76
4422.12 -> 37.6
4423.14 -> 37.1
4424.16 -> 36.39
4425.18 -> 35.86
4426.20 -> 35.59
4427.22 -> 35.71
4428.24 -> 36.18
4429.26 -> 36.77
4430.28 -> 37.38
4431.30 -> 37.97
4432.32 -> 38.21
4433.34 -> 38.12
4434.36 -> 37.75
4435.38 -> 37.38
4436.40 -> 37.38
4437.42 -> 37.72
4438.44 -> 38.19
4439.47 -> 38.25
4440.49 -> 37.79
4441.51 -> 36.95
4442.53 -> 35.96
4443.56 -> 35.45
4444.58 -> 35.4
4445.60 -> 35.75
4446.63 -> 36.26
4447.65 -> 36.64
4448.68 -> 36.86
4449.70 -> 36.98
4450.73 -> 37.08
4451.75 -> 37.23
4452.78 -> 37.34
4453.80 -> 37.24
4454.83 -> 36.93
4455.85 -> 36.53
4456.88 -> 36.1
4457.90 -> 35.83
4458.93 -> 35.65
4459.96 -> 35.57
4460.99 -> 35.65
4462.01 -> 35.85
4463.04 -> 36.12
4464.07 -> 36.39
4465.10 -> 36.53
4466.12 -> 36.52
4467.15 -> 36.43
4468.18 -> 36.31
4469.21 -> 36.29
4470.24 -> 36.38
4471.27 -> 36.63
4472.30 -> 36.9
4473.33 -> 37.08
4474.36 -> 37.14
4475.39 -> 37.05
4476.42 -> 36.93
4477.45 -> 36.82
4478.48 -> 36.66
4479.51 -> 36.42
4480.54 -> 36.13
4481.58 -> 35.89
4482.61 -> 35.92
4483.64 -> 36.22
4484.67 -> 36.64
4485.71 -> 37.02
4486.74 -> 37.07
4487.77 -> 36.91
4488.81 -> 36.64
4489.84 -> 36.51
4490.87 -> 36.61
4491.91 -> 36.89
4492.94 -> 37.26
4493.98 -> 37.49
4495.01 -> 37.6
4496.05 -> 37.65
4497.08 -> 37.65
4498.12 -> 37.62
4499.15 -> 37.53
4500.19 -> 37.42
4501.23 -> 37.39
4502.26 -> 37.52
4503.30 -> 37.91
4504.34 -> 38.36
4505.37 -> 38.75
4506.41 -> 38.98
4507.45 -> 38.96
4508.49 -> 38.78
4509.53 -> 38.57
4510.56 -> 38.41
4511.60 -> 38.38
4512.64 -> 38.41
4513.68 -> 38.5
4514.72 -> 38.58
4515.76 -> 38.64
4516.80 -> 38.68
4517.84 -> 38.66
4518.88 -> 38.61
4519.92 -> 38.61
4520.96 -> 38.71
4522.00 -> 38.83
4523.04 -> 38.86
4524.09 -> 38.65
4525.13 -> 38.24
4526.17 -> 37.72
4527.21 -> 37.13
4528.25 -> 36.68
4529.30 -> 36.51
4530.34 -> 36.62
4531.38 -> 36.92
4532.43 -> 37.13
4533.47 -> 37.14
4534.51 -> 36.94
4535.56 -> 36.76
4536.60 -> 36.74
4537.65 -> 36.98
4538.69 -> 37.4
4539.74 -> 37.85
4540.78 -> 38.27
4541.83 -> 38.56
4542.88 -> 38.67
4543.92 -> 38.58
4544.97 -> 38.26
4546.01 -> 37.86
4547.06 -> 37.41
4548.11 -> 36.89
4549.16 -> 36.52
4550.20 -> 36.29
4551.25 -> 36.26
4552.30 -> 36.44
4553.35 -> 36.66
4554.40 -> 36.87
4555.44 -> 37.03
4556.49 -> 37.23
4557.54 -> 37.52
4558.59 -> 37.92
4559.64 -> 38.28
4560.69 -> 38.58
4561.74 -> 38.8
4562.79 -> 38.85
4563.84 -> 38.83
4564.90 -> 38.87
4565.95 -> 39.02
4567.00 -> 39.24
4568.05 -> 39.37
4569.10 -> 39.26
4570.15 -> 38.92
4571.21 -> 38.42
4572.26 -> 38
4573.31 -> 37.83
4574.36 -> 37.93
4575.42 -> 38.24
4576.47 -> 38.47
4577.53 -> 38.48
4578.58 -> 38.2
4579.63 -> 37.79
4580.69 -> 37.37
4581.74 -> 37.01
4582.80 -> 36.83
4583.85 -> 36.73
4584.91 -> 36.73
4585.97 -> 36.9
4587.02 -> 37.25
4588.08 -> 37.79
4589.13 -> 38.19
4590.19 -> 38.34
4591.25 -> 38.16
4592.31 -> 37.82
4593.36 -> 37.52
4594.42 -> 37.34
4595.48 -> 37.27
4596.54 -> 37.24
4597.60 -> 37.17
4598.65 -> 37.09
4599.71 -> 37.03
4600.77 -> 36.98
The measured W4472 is 0.3 Ang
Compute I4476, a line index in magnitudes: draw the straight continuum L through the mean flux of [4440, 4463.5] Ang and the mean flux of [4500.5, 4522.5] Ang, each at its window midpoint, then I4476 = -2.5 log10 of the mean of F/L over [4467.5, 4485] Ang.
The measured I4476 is 0.02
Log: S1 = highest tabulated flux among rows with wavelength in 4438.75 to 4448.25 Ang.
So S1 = 38.25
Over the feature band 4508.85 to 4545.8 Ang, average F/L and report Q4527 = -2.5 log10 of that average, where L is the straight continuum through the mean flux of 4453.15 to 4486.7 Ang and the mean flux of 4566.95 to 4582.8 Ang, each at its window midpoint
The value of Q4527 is -0.02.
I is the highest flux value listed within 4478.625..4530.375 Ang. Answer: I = 38.98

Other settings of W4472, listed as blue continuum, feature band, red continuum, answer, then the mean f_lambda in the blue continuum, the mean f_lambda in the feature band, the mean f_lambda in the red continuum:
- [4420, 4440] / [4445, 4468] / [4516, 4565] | 0.57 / 37.2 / 36.4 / 37.7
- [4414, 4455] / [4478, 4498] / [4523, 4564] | 0.20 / 36.9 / 36.8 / 37.5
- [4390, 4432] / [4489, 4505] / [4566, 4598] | -0.17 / 36.2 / 37.4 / 37.9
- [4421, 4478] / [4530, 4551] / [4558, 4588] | 0.21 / 36.7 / 37.4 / 38.1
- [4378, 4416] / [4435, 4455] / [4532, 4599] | -0.60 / 35.1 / 36.9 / 37.7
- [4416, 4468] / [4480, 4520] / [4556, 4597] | -0.41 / 36.7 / 37.7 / 38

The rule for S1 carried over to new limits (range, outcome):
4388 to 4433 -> 38.21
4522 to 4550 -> 38.86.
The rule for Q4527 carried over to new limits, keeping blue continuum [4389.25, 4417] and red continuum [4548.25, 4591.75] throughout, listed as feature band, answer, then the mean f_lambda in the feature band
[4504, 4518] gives -0.04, 38.6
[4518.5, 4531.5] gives -0.02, 37.9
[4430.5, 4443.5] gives -0.04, 37.6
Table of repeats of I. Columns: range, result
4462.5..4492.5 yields 37.14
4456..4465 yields 36.39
